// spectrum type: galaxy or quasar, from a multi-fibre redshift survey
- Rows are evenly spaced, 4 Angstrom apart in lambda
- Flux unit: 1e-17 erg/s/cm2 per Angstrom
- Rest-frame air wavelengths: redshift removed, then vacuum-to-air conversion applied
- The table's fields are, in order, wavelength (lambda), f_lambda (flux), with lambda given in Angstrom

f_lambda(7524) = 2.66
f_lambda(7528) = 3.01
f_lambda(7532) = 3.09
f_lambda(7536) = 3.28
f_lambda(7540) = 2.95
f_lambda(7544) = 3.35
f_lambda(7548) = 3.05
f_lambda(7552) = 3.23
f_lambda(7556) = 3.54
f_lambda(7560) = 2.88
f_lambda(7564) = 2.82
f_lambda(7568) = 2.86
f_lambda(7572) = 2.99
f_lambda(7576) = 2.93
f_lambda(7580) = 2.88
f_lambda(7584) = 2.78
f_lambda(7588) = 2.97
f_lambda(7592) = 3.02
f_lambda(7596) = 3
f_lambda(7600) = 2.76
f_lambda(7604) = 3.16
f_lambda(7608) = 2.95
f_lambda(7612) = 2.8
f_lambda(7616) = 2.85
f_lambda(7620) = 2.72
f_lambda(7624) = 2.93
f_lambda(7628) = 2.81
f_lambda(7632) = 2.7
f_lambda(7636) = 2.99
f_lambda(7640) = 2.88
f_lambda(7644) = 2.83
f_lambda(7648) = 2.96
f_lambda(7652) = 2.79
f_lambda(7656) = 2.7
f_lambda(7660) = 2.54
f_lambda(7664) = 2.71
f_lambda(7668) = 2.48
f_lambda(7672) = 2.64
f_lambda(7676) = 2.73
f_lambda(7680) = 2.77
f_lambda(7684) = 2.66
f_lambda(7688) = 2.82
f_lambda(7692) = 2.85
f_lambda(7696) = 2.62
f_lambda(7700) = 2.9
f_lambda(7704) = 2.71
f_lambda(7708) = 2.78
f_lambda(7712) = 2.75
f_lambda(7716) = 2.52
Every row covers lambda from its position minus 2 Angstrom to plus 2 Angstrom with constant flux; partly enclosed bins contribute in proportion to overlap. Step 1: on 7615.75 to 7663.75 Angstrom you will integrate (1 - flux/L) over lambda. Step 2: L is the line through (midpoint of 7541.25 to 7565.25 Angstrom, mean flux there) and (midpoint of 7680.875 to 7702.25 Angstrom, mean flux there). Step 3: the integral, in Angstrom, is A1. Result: 1.8 Angstrom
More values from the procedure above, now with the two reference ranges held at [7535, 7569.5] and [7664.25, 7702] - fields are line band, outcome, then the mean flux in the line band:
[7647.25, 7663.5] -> 0.4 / 2.73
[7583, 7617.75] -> 0.4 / 2.93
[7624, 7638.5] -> 0.1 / 2.85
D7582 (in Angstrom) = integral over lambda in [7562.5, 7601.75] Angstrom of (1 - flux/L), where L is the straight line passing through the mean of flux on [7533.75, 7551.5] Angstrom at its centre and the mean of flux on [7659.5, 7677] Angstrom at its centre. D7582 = 1.2 Angstrom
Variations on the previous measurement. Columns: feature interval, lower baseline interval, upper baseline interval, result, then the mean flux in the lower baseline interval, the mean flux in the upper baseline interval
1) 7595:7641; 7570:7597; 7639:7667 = -0.5 Angstrom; 2.94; 2.76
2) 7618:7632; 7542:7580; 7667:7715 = 0.5 Angstrom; 3.06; 2.73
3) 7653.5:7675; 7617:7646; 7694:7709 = 1.3 Angstrom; 2.84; 2.75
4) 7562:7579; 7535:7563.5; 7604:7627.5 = 0.9 Angstrom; 3.16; 2.87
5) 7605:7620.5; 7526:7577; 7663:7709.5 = 0.3 Angstrom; 3.08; 2.72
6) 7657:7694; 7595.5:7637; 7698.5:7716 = 1.4 Angstrom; 2.87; 2.75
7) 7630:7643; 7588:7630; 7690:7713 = 0.0 Angstrom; 2.9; 2.77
